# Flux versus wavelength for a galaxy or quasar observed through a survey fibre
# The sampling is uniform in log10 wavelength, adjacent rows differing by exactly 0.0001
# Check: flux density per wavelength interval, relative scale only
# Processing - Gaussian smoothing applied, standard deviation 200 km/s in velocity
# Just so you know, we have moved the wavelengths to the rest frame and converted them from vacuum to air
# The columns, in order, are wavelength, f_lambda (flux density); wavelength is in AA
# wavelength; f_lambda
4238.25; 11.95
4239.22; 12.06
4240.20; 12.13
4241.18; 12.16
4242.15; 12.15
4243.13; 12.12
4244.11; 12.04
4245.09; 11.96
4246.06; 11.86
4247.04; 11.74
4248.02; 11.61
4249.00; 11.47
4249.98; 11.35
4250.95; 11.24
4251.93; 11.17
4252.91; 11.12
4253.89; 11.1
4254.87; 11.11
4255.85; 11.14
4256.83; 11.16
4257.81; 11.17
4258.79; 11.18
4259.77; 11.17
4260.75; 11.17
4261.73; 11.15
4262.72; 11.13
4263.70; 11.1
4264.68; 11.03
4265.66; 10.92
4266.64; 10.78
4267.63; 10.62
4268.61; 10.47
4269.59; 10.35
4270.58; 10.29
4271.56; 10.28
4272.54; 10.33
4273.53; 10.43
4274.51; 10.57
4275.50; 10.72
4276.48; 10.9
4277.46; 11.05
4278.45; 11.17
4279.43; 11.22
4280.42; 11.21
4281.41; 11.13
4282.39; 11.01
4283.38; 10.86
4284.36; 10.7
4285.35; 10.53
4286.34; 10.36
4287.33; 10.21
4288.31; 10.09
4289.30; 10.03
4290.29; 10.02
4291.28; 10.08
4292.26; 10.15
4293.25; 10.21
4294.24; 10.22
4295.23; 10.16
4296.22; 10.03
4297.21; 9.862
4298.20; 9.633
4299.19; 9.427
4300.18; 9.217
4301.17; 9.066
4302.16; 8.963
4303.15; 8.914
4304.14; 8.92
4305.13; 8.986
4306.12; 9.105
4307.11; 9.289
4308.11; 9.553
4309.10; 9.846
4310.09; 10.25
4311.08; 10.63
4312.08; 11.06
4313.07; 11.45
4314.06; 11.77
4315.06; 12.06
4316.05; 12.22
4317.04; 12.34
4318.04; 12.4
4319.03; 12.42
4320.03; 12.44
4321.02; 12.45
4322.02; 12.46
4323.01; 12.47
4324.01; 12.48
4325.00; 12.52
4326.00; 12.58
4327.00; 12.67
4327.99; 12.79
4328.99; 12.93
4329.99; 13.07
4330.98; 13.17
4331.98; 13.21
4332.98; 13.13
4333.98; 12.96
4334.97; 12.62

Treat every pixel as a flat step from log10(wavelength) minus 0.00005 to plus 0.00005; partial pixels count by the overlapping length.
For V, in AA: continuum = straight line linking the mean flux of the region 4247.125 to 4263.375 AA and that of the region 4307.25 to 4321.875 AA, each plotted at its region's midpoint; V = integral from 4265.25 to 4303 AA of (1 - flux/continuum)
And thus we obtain 3.3 AA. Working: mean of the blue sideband 11.2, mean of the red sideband 11.5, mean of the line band 10.3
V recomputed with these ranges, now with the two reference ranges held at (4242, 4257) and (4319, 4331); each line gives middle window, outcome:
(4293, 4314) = 4.3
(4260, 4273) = 1.1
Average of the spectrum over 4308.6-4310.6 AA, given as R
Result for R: 10.1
